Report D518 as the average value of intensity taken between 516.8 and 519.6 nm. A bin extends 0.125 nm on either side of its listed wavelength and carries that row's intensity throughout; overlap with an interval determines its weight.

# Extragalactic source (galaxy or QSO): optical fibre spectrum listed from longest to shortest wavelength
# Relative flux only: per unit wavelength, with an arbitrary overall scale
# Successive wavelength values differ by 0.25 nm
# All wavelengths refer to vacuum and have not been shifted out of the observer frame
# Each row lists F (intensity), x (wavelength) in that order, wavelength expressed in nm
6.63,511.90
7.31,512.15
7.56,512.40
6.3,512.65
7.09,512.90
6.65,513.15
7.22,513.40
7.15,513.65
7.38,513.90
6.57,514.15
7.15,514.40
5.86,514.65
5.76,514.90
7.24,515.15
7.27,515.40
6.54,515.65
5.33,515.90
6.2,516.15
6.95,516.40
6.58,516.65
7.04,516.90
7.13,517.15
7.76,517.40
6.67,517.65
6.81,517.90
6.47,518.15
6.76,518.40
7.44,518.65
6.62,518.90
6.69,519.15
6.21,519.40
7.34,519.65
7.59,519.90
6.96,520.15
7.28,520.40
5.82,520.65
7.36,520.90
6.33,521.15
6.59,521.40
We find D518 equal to 6.88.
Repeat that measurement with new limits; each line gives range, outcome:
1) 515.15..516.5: 6.52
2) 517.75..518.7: 6.82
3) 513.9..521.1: 6.77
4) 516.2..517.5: 7.03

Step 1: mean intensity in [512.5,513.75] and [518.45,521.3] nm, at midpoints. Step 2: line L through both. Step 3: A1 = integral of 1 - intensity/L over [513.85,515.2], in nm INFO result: 0.06 nm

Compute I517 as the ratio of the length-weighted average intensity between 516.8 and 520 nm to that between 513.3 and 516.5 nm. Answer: 1.0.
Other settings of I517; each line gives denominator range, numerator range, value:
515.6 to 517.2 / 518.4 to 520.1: 1.07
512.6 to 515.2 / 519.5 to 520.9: 1.04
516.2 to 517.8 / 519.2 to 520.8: 0.98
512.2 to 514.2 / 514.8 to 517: 0.93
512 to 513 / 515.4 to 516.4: 0.89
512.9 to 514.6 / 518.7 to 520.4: 1.00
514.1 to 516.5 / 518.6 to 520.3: 1.07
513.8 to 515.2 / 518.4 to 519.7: 1.03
